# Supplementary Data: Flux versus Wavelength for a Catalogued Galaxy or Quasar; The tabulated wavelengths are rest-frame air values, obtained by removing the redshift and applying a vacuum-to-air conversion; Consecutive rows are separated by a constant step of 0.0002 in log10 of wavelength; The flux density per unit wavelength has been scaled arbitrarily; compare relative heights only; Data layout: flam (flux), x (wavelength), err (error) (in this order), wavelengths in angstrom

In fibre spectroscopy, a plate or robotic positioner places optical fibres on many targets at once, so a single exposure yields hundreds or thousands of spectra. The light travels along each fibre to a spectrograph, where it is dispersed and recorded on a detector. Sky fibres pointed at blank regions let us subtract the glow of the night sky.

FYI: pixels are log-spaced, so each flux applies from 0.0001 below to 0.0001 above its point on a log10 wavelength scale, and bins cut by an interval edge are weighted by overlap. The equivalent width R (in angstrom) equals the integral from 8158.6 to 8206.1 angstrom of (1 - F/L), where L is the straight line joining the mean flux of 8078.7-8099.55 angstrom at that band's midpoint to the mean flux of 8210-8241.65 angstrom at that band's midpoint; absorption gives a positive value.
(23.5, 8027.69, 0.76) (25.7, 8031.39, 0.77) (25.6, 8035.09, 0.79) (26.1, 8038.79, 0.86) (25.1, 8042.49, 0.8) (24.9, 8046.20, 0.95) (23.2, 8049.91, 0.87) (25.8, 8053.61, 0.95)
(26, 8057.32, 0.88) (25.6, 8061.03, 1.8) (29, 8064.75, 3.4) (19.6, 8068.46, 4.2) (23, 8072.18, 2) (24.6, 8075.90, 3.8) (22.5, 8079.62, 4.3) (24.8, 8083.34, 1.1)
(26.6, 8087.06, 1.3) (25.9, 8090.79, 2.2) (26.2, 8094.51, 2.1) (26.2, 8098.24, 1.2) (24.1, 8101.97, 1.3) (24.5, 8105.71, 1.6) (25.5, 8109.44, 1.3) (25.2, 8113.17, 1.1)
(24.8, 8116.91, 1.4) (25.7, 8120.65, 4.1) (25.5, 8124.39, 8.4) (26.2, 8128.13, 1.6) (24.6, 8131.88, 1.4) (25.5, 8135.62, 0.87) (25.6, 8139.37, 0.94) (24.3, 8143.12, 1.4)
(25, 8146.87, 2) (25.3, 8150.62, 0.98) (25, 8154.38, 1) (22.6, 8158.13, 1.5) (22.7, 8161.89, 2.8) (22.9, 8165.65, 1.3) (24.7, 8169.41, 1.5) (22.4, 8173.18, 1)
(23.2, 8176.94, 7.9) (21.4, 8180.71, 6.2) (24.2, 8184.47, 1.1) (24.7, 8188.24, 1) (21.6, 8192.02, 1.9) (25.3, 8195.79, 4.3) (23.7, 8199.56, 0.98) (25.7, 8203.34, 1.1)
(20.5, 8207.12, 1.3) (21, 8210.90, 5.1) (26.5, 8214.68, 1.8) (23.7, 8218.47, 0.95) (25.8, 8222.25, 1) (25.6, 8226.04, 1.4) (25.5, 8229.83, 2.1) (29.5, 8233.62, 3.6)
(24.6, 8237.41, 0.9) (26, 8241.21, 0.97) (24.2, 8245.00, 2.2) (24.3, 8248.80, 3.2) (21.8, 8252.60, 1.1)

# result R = 3.7 angstrom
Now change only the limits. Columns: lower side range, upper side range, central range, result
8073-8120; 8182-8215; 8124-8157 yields -1.03 angstrom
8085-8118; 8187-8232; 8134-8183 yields 1.76 angstrom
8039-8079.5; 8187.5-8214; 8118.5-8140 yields -1.37 angstrom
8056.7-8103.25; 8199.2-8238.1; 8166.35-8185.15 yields 1.31 angstrom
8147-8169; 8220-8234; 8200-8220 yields 1.67 angstrom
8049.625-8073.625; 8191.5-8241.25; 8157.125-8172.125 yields 0.90 angstrom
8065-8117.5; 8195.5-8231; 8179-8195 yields 0.79 angstrom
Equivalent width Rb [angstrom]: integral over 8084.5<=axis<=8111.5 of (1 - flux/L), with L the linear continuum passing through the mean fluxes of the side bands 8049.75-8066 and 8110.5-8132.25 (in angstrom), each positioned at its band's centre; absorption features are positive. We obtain 0.1 angstrom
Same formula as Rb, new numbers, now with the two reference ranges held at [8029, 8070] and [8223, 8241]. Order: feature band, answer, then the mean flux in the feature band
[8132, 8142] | 0.2 angstrom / 25.3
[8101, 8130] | 0.4 angstrom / 25.2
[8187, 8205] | 1.3 angstrom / 24.2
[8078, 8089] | 0.3 angstrom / 24.7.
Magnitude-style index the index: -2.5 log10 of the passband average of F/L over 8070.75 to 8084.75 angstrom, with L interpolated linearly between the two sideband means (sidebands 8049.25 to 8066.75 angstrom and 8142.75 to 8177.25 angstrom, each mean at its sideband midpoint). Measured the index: 0.084 mag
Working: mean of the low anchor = 26.1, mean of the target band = 23.7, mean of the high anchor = 23.8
